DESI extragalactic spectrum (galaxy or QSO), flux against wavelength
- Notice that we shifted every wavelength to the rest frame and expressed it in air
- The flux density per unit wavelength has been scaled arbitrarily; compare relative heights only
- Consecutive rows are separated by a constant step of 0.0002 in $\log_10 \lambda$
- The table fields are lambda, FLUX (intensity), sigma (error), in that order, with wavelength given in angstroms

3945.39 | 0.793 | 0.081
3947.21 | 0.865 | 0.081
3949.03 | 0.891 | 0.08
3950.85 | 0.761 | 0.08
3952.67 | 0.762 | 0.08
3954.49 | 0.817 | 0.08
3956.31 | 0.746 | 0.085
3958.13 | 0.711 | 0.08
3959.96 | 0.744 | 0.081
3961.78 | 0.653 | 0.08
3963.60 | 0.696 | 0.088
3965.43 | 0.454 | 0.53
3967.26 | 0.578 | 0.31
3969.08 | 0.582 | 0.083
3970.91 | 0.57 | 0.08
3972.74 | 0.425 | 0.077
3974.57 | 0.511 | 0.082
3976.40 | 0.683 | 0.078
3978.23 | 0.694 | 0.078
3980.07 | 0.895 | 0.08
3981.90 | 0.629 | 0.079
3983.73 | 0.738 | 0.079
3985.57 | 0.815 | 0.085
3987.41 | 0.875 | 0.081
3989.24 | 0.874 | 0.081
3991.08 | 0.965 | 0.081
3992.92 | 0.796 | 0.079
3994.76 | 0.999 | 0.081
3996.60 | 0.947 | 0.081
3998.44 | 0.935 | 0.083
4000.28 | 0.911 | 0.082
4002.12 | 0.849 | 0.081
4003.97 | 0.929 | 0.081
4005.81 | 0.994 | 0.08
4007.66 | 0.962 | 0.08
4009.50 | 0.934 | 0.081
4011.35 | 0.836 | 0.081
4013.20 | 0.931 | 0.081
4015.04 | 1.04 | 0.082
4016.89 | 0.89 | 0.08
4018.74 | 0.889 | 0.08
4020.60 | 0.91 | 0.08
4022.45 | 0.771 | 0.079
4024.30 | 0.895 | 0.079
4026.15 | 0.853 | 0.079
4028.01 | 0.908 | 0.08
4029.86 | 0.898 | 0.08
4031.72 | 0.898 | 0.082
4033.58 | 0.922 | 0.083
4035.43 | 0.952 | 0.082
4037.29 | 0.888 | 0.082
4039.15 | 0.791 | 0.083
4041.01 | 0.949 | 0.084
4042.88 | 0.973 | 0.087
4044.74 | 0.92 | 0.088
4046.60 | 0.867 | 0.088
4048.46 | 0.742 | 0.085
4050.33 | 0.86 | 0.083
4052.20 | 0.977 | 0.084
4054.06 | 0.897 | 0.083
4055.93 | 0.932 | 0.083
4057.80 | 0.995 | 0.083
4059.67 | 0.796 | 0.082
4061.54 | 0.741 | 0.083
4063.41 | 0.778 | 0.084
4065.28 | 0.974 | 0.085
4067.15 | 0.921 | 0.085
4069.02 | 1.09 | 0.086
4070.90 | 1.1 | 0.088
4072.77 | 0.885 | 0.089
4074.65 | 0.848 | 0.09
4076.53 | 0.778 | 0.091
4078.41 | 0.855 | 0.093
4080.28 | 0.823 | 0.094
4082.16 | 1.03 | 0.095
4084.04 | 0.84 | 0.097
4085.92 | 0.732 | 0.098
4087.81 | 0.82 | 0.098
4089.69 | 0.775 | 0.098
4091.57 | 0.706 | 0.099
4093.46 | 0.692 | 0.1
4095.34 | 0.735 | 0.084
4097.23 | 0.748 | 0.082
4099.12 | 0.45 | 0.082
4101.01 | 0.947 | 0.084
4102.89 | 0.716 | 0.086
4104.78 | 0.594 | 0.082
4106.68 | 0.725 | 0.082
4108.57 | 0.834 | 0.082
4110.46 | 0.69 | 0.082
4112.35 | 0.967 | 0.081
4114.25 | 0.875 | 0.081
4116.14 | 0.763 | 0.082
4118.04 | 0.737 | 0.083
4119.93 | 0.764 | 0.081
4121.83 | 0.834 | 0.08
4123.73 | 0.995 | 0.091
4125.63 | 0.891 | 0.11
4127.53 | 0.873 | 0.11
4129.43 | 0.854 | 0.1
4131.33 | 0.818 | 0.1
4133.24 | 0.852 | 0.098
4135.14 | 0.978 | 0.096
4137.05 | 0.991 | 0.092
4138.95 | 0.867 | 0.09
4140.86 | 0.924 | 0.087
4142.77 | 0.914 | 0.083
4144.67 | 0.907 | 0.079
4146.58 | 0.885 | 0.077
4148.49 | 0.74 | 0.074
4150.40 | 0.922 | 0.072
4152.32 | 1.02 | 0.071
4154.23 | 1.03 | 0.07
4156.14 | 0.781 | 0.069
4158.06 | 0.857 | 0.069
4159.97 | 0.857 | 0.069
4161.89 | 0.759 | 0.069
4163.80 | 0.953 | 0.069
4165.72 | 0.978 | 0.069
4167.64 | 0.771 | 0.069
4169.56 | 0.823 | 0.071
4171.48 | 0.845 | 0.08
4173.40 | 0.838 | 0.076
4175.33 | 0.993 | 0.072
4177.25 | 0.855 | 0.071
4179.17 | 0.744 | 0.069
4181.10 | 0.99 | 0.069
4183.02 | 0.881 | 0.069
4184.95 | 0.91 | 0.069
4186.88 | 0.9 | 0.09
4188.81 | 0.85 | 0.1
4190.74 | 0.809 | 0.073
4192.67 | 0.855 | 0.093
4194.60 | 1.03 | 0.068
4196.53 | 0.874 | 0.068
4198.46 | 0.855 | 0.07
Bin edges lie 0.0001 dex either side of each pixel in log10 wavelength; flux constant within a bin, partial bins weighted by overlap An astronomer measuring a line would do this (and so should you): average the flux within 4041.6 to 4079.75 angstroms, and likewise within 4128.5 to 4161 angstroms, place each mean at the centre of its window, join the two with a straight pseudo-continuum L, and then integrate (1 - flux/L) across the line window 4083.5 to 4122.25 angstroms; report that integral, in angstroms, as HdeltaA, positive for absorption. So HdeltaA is 5.9 angstroms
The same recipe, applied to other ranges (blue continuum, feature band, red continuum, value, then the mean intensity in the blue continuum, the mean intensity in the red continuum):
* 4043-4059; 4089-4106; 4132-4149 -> 3.65 angstroms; 0.901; 0.898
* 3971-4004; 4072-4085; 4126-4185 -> -0.34 angstroms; 0.795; 0.884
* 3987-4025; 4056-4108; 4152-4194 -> 4.41 angstroms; 0.912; 0.876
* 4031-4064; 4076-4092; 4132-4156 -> 1.29 angstroms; 0.883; 0.913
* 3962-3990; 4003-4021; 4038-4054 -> -3.54 angstroms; 0.667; 0.885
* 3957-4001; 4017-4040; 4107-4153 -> -3.02 angstroms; 0.736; 0.868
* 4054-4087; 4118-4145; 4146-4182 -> -0.13 angstroms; 0.889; 0.875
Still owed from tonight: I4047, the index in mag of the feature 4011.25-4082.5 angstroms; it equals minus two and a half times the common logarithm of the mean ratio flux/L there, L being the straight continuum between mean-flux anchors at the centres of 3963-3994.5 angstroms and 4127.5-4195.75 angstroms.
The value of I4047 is -0.17 mag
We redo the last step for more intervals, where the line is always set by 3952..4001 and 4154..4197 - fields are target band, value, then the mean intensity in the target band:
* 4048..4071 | -0.14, 0.904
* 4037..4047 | -0.15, 0.9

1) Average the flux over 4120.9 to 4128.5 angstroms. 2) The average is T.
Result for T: 0.898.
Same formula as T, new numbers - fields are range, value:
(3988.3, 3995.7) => 0.909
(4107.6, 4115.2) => 0.842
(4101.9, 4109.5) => 0.719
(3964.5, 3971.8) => 0.546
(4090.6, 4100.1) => 0.667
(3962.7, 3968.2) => 0.576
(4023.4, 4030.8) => 0.888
